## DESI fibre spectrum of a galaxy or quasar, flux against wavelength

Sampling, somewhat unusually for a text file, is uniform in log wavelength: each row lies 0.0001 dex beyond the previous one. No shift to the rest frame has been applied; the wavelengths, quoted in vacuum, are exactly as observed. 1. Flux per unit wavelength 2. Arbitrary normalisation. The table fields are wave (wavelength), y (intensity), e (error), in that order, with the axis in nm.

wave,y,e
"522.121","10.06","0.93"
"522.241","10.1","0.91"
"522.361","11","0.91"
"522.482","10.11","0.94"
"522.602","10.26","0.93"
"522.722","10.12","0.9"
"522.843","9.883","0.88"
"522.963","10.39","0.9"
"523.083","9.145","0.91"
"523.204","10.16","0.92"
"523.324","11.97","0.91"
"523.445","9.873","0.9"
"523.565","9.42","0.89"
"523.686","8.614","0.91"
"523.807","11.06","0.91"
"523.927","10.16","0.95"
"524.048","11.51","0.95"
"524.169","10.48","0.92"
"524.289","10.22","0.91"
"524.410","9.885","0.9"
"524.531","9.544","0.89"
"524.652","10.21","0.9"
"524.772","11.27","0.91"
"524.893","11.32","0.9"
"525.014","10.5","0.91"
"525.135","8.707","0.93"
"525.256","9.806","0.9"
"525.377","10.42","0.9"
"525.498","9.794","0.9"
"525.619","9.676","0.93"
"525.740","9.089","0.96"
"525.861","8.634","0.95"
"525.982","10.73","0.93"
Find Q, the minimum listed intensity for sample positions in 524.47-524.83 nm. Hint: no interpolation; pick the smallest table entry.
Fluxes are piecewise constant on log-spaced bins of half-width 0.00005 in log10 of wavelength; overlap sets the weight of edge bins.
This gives 9.544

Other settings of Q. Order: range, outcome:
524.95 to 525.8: 8.707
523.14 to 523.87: 8.614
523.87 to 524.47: 9.885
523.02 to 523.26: 9.145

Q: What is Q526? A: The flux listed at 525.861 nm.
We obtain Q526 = 8.634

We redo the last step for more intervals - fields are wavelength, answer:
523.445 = 9.873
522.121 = 10.06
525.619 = 9.676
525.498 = 9.794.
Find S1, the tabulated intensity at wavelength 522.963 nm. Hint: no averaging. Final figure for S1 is 10.39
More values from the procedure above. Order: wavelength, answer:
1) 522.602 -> 10.26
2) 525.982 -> 10.73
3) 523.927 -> 10.16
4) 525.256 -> 9.806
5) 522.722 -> 10.12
